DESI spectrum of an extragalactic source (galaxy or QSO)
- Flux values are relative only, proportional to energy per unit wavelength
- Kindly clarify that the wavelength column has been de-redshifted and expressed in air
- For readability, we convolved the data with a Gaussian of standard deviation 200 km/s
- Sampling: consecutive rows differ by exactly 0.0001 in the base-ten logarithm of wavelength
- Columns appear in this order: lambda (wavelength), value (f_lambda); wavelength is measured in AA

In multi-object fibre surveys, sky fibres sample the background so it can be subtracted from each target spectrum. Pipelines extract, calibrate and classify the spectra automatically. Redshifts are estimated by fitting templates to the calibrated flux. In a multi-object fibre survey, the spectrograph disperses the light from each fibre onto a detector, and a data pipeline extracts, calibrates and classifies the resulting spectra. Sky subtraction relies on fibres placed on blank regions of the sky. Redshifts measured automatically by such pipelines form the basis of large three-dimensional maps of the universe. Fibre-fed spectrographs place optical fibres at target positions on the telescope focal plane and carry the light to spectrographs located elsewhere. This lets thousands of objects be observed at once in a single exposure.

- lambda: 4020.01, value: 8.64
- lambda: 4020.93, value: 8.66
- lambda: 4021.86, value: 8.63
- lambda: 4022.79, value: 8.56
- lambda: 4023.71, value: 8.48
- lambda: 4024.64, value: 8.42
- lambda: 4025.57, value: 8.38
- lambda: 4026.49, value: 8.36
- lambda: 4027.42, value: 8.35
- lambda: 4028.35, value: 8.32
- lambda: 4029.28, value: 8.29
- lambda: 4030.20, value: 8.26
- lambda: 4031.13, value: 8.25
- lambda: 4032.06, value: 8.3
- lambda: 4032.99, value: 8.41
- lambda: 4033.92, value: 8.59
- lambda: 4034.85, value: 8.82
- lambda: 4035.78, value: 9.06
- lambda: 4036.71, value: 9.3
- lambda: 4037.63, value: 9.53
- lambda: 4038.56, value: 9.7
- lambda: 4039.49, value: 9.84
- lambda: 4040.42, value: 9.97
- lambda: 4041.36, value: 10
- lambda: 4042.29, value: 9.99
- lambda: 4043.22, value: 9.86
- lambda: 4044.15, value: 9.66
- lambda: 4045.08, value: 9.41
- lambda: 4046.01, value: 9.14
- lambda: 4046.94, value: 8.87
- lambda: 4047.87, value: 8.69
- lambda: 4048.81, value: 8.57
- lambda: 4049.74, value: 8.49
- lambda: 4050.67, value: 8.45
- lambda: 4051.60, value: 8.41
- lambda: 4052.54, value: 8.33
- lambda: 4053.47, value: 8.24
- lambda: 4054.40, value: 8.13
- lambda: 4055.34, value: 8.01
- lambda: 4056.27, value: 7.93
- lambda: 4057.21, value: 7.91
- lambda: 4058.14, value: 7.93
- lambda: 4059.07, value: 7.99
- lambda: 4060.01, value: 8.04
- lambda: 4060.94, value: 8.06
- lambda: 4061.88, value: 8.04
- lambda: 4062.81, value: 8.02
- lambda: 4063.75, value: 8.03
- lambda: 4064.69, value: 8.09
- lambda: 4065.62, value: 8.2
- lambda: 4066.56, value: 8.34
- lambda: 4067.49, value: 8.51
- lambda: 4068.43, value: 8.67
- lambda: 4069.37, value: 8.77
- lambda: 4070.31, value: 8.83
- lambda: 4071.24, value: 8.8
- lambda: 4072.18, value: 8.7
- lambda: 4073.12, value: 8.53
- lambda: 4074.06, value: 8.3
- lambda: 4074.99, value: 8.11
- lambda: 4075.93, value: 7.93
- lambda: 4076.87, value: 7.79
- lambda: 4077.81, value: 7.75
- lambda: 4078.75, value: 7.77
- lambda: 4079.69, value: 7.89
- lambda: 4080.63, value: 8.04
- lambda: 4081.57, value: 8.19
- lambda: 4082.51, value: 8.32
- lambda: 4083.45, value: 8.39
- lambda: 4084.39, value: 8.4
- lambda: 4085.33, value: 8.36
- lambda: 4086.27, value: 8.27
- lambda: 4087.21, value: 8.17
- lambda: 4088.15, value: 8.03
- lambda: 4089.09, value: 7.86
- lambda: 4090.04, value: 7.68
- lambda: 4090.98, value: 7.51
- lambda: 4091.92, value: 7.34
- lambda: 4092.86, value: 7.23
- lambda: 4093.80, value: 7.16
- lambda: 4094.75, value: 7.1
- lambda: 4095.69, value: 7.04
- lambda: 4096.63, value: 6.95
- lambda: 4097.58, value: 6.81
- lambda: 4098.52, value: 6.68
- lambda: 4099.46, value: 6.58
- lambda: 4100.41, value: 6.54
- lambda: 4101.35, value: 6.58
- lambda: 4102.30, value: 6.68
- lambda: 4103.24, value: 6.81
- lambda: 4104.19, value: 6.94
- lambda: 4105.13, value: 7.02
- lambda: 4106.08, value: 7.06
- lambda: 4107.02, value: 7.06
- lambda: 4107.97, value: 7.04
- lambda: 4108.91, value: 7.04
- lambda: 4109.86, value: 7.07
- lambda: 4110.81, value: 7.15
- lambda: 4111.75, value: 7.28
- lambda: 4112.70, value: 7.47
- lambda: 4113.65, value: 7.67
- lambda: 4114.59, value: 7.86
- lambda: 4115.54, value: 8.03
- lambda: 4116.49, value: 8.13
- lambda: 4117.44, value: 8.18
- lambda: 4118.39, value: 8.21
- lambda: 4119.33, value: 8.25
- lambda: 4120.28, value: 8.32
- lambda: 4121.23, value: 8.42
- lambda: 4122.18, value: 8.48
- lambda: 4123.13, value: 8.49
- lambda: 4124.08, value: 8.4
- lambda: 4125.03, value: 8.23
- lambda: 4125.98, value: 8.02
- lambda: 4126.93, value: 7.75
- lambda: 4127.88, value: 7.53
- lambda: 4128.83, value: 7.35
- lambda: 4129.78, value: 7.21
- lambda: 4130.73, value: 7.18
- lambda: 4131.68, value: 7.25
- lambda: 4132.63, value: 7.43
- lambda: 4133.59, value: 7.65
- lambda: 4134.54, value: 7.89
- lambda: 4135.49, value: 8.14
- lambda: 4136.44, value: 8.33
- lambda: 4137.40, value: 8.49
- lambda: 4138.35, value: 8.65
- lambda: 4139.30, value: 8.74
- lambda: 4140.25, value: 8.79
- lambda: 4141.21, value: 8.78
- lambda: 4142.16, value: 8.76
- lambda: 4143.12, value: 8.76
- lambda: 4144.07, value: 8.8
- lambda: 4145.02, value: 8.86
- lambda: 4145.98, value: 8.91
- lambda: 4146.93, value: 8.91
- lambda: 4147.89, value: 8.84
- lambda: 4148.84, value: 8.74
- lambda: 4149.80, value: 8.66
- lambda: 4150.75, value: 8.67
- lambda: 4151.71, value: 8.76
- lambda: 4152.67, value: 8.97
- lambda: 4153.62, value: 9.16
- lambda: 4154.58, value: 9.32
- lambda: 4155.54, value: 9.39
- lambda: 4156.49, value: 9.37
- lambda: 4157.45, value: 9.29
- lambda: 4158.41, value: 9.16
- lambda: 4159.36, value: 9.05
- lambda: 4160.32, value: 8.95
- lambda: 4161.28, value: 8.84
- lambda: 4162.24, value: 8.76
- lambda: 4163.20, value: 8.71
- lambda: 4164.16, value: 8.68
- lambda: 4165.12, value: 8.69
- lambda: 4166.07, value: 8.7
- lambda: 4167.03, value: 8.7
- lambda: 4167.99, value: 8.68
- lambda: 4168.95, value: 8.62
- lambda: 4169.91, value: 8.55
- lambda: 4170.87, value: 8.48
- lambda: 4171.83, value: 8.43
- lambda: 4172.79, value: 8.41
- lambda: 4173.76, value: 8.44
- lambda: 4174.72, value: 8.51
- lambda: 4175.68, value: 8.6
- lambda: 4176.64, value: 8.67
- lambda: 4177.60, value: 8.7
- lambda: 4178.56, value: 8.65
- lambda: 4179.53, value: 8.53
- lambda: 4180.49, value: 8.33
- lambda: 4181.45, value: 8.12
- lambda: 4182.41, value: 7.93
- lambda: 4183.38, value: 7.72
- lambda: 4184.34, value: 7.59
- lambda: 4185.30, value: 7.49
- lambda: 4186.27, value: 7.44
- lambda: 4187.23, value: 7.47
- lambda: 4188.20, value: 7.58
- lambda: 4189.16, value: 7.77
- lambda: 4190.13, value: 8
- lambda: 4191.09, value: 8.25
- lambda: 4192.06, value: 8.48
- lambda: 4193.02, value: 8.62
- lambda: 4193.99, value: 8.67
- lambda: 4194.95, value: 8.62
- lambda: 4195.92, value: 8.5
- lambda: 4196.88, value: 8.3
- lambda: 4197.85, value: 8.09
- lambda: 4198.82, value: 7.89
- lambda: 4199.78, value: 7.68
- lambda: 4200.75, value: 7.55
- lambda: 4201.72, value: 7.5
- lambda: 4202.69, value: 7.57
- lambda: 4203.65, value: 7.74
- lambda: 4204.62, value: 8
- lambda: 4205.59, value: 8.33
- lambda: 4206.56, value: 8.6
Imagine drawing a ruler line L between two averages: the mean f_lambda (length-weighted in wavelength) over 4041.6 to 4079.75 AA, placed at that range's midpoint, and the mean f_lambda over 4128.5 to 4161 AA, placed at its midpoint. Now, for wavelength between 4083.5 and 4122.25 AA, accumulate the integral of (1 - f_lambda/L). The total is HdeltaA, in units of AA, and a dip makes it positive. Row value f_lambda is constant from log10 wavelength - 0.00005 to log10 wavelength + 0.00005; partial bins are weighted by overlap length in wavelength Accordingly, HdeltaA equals 4.7 AA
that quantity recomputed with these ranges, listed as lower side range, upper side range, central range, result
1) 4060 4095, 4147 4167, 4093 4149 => 5.2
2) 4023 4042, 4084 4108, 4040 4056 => -0.9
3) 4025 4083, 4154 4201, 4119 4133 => 1.0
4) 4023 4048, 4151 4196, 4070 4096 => 2.5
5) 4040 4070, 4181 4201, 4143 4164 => -2.0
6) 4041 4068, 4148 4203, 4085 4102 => 2.4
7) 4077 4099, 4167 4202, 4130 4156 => -1.8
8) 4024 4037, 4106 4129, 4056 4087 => -0.2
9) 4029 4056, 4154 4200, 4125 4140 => 1.3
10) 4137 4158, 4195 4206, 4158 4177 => -0.3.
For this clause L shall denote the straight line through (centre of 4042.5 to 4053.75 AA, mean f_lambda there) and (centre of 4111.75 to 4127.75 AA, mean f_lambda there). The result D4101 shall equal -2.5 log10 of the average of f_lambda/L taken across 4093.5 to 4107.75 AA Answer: 0.21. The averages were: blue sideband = 8.88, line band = 6.86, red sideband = 8.08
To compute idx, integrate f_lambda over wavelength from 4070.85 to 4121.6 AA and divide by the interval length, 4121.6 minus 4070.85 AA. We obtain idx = 7.63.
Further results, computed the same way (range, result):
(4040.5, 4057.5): 8.81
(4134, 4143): 8.51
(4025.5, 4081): 8.55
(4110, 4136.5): 7.85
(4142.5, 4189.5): 8.58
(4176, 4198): 8.16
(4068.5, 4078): 8.38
